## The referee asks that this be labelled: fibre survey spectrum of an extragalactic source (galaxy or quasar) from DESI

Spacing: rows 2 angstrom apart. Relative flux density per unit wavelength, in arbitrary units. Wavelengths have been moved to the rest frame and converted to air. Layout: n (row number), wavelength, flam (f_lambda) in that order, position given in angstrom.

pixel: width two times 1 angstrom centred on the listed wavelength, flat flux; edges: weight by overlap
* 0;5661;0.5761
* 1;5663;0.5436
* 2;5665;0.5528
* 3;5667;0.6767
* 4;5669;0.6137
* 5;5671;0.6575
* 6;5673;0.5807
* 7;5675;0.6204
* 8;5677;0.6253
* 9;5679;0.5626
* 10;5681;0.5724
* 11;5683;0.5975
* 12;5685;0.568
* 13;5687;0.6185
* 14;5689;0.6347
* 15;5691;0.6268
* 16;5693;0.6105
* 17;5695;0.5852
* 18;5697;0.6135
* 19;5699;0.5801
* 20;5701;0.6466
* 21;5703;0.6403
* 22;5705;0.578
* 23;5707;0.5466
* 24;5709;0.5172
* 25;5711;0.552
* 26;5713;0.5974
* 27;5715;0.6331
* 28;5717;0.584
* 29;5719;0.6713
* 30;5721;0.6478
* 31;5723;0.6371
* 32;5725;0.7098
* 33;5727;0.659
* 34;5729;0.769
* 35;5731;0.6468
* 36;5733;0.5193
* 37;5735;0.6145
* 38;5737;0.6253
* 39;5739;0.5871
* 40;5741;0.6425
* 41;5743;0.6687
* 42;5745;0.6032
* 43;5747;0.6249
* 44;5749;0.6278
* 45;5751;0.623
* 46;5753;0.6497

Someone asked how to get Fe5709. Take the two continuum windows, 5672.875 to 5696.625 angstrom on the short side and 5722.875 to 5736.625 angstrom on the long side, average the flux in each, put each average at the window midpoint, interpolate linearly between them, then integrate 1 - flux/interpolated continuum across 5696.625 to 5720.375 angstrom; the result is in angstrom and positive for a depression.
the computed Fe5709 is 1.1 angstrom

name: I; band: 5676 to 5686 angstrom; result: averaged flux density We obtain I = 0.585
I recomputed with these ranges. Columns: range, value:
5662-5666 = 0.548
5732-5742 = 0.598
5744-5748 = 0.614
